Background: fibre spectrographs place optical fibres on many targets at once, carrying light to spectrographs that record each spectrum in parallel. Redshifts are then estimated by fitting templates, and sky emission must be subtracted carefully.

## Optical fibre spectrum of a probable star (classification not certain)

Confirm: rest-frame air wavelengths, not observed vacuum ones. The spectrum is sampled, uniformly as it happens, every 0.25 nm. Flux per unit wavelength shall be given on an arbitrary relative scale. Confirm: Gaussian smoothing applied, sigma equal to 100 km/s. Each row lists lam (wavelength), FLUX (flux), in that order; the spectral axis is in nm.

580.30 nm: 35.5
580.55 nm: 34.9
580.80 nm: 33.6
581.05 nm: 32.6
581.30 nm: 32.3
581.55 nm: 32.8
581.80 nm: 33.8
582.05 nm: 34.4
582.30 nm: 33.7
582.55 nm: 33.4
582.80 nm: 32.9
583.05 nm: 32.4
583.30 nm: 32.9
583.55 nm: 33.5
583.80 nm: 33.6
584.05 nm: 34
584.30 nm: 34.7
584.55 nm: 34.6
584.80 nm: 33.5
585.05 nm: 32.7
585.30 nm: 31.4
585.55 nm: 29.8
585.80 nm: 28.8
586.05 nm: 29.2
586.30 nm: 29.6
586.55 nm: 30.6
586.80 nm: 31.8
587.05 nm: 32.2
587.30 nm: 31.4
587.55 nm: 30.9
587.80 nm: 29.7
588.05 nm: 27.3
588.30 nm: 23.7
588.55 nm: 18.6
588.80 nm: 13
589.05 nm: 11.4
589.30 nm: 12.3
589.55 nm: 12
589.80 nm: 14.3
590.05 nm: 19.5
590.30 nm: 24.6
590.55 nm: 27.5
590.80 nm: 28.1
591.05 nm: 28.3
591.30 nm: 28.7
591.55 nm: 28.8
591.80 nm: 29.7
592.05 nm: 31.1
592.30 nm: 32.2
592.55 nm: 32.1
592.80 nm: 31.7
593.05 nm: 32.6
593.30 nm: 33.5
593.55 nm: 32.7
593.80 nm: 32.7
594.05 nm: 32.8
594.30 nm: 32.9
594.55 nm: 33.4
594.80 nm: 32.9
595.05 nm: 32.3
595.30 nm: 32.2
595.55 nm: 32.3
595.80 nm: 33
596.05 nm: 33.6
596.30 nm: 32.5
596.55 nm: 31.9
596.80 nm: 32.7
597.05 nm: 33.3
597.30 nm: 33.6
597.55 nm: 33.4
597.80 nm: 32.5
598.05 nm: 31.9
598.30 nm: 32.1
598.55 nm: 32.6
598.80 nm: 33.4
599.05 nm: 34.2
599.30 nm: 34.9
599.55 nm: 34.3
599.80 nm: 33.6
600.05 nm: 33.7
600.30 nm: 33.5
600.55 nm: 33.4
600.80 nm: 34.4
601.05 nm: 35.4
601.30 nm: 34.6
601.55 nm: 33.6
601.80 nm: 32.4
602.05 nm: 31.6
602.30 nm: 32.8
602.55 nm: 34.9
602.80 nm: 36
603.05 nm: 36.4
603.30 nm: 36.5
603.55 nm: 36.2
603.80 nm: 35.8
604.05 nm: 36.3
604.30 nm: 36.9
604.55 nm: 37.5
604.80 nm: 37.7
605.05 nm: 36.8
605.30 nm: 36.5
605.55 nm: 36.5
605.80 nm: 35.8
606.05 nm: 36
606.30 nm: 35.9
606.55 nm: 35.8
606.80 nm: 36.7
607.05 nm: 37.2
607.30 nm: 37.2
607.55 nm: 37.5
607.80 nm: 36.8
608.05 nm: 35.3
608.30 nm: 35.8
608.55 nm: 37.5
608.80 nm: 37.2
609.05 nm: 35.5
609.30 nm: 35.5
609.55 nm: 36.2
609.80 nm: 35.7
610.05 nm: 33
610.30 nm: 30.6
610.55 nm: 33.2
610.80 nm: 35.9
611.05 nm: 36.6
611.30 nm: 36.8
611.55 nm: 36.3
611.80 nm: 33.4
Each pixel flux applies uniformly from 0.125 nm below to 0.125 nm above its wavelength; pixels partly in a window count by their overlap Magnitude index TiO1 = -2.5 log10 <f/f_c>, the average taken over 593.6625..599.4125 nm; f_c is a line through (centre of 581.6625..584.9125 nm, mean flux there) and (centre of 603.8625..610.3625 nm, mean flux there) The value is 0.07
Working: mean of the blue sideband 33.6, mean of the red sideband 36.2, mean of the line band 32.9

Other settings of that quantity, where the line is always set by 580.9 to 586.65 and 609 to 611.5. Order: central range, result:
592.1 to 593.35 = 0.035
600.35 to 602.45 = 0.018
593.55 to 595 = 0.019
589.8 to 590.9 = 0.365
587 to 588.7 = 0.203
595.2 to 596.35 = 0.028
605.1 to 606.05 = -0.055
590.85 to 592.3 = 0.129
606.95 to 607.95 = -0.074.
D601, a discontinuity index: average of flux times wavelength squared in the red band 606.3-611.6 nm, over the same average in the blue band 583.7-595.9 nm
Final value 1.33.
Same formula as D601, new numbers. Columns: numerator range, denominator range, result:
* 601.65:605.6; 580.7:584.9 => 1.14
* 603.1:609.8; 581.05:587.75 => 1.22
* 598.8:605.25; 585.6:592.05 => 1.46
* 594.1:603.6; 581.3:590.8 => 1.24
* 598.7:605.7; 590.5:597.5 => 1.13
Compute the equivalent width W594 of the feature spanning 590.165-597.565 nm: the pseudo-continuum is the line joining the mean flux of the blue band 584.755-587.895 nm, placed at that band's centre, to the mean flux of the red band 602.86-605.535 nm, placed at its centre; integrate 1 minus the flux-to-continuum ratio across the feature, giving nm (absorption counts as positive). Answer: 0.40 nm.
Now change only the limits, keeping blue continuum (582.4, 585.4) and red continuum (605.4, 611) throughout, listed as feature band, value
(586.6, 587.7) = 0.07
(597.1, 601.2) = 0.15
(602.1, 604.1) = -0.01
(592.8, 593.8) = 0.04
